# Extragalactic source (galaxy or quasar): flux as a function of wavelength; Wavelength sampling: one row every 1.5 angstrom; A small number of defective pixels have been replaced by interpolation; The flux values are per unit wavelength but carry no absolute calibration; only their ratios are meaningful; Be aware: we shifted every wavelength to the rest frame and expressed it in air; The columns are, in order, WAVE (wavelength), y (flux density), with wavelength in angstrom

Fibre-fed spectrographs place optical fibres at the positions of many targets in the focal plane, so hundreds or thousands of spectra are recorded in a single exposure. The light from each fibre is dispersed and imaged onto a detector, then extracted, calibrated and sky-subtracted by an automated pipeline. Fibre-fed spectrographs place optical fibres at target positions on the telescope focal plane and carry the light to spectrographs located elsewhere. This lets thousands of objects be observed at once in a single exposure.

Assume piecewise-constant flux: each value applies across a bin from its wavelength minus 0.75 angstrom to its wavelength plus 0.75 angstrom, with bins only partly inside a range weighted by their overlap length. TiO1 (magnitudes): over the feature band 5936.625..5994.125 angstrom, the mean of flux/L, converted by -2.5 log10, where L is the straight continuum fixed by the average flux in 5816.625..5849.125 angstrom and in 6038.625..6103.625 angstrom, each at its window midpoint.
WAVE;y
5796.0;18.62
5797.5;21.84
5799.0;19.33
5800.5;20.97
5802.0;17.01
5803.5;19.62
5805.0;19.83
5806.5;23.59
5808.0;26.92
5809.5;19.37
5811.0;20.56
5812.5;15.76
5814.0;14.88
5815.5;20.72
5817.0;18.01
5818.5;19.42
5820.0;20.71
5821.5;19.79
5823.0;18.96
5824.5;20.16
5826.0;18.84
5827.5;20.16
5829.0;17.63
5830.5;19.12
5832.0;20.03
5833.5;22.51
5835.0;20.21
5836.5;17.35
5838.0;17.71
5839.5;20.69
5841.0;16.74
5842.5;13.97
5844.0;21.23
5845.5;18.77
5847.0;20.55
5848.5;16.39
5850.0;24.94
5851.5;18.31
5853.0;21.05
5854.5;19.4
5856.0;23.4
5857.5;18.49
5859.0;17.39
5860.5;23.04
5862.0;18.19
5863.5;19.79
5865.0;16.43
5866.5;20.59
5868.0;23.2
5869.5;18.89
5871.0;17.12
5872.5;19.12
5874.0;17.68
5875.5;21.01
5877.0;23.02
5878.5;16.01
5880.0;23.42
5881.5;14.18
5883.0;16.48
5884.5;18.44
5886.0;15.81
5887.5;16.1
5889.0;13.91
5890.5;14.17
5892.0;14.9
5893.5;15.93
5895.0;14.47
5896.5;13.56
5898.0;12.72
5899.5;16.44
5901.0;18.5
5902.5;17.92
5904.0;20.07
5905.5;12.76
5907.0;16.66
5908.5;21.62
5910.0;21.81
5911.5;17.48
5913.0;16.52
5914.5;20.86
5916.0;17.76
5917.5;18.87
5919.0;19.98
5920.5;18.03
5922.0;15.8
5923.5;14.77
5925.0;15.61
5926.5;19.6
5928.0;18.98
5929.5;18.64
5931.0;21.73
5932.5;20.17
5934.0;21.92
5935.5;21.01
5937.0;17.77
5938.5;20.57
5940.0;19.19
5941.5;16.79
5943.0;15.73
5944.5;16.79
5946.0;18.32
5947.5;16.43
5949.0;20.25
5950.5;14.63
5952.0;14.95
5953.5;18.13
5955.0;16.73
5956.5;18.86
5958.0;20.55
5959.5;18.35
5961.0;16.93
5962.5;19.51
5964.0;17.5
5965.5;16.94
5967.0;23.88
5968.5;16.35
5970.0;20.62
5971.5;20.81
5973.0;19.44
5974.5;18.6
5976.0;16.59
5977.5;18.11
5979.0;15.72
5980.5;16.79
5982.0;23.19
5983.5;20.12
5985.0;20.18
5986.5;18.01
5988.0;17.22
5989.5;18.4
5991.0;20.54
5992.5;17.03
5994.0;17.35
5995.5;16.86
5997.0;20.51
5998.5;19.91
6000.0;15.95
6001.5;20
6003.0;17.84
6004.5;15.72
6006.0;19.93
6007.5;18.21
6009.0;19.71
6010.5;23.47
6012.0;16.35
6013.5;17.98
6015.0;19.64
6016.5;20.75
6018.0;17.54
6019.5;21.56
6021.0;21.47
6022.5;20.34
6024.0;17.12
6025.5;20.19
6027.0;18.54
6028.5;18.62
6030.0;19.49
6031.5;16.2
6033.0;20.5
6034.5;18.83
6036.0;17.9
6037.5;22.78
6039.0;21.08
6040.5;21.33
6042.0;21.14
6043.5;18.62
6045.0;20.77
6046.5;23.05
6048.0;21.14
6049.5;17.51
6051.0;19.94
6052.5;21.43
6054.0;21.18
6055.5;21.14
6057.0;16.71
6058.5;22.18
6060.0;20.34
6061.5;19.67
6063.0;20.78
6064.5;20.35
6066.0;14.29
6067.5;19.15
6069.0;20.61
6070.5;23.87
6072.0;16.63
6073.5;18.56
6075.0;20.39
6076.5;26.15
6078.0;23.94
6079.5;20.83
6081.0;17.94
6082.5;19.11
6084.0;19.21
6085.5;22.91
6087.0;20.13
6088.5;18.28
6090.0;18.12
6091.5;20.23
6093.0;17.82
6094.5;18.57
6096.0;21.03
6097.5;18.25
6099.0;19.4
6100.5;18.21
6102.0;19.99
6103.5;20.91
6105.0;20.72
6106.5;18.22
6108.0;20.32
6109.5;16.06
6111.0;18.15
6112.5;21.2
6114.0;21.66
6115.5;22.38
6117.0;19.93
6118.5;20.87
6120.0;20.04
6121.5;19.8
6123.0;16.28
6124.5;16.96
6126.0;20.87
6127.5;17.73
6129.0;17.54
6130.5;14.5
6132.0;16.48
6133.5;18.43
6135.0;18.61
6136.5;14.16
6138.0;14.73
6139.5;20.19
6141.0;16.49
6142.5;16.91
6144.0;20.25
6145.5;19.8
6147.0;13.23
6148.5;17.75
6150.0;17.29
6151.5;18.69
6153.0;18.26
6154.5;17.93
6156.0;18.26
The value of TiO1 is 0.07 mag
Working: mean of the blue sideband 19.1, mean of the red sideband 20.1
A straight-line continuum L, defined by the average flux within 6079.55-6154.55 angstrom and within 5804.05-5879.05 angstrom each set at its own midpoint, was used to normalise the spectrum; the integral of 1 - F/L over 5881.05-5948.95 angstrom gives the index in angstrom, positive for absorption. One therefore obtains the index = 6.4 angstrom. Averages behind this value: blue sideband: 19.6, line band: 17.5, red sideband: 18.7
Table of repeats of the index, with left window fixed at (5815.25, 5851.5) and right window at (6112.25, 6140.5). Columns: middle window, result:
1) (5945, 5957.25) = 1.1 angstrom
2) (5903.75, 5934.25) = 1.0 angstrom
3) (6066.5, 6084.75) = -1.8 angstrom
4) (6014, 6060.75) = -3.1 angstrom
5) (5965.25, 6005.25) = 0.5 angstrom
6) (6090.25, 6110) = -0.7 angstrom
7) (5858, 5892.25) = 1.7 angstrom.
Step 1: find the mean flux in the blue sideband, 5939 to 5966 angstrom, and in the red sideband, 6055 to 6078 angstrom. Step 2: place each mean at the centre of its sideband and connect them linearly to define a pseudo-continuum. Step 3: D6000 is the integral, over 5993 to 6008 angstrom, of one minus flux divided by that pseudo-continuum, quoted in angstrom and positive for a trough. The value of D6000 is 0.4 angstrom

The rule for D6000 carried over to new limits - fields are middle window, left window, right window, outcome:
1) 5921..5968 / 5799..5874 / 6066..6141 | 2.7 angstrom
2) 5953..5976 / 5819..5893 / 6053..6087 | 0.9 angstrom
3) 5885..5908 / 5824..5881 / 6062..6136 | 4.5 angstrom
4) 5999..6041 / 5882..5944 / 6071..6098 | -0.4 angstrom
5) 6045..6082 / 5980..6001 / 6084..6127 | -2.1 angstrom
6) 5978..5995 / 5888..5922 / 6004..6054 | 0.2 angstrom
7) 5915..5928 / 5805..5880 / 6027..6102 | 1.3 angstrom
